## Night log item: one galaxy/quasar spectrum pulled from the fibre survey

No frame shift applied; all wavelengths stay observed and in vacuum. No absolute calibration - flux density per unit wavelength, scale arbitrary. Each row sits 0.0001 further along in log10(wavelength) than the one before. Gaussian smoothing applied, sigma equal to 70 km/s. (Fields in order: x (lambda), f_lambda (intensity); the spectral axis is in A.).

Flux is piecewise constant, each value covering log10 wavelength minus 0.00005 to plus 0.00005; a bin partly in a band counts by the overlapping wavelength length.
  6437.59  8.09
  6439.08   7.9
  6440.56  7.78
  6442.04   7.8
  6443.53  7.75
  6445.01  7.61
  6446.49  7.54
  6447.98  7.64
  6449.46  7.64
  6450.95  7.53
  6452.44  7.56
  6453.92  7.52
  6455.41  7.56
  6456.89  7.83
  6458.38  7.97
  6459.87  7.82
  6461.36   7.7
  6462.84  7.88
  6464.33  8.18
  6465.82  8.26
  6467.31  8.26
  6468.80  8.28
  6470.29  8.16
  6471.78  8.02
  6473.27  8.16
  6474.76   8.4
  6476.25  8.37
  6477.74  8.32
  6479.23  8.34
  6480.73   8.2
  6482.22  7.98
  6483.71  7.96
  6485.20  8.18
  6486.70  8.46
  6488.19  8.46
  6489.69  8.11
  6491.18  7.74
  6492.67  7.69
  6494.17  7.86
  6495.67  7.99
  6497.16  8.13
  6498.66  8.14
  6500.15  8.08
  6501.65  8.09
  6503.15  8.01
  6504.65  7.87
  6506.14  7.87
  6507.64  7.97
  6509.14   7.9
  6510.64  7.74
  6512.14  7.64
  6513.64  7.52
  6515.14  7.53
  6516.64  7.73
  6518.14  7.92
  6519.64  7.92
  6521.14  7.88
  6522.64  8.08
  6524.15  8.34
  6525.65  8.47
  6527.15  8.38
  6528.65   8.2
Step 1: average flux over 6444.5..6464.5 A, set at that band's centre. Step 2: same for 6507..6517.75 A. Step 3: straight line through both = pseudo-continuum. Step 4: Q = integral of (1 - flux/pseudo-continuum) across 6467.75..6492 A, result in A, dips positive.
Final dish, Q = -1.5 A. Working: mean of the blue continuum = 7.7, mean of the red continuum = 7.72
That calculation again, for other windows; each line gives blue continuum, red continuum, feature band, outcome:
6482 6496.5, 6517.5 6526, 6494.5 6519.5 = 0.6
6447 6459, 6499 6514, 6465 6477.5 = -0.8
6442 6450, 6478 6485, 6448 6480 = -0.3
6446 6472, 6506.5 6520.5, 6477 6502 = -1.0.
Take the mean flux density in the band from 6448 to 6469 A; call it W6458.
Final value 7.84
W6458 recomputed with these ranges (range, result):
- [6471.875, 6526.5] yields 8.03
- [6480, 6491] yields 8.17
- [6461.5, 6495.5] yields 8.14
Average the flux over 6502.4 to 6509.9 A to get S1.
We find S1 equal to 7.92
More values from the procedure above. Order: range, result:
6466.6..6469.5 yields 8.27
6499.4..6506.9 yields 7.99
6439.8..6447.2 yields 7.71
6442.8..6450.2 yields 7.64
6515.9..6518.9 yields 7.83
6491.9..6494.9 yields 7.77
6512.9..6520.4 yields 7.73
